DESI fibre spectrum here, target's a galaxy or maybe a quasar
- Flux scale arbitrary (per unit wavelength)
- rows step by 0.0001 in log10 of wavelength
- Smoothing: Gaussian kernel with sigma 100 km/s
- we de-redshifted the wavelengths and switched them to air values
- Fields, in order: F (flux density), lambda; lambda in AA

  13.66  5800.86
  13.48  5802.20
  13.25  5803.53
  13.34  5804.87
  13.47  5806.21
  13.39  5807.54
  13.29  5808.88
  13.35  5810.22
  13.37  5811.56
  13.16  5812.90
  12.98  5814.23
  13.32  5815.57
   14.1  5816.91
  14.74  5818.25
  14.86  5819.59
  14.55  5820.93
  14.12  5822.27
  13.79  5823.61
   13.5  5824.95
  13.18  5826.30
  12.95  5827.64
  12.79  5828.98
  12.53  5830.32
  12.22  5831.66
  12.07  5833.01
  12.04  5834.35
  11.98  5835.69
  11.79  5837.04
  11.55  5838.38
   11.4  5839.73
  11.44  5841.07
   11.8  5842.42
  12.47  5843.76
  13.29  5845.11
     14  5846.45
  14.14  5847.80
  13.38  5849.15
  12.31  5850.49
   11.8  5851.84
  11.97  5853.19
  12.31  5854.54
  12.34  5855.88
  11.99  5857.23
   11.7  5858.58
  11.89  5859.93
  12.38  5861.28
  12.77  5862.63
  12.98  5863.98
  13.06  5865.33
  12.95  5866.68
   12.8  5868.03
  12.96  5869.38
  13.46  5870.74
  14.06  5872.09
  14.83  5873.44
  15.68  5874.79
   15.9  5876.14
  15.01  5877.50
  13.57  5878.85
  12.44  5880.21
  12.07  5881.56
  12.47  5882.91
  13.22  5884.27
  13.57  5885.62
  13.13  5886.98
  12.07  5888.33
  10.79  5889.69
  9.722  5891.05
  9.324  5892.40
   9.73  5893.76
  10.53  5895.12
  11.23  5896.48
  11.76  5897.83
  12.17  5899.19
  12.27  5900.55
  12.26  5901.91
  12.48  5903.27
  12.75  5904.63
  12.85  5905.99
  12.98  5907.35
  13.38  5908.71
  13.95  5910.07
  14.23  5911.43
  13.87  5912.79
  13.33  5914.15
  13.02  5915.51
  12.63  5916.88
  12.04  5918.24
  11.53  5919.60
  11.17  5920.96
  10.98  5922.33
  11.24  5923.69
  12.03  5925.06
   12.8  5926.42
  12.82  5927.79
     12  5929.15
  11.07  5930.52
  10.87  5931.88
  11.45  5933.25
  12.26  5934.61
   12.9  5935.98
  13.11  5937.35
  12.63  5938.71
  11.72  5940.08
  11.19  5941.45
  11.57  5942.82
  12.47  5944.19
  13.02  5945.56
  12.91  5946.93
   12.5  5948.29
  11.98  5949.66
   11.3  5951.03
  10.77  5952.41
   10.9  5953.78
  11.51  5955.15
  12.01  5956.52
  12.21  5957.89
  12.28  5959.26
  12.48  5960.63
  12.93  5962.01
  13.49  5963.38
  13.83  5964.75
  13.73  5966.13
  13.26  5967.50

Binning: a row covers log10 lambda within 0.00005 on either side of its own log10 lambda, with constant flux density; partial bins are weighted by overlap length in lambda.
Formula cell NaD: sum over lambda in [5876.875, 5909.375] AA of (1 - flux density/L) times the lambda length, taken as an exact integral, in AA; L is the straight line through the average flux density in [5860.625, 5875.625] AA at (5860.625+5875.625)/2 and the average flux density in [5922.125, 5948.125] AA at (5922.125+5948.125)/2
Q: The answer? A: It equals 2.0 AA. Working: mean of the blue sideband 13.5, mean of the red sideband 12.1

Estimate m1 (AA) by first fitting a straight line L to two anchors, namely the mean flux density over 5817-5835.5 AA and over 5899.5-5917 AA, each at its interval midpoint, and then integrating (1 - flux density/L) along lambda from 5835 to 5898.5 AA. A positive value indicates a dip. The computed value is 3.3 AA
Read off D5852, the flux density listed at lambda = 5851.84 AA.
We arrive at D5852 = 11.8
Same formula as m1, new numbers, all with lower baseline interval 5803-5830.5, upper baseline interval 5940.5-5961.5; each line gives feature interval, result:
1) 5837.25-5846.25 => 0.79 AA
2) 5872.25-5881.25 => -1.13 AA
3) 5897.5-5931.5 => -0.21 AA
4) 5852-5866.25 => 0.77 AA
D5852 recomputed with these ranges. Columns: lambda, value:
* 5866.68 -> 12.95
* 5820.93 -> 14.55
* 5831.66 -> 12.22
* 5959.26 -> 12.28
